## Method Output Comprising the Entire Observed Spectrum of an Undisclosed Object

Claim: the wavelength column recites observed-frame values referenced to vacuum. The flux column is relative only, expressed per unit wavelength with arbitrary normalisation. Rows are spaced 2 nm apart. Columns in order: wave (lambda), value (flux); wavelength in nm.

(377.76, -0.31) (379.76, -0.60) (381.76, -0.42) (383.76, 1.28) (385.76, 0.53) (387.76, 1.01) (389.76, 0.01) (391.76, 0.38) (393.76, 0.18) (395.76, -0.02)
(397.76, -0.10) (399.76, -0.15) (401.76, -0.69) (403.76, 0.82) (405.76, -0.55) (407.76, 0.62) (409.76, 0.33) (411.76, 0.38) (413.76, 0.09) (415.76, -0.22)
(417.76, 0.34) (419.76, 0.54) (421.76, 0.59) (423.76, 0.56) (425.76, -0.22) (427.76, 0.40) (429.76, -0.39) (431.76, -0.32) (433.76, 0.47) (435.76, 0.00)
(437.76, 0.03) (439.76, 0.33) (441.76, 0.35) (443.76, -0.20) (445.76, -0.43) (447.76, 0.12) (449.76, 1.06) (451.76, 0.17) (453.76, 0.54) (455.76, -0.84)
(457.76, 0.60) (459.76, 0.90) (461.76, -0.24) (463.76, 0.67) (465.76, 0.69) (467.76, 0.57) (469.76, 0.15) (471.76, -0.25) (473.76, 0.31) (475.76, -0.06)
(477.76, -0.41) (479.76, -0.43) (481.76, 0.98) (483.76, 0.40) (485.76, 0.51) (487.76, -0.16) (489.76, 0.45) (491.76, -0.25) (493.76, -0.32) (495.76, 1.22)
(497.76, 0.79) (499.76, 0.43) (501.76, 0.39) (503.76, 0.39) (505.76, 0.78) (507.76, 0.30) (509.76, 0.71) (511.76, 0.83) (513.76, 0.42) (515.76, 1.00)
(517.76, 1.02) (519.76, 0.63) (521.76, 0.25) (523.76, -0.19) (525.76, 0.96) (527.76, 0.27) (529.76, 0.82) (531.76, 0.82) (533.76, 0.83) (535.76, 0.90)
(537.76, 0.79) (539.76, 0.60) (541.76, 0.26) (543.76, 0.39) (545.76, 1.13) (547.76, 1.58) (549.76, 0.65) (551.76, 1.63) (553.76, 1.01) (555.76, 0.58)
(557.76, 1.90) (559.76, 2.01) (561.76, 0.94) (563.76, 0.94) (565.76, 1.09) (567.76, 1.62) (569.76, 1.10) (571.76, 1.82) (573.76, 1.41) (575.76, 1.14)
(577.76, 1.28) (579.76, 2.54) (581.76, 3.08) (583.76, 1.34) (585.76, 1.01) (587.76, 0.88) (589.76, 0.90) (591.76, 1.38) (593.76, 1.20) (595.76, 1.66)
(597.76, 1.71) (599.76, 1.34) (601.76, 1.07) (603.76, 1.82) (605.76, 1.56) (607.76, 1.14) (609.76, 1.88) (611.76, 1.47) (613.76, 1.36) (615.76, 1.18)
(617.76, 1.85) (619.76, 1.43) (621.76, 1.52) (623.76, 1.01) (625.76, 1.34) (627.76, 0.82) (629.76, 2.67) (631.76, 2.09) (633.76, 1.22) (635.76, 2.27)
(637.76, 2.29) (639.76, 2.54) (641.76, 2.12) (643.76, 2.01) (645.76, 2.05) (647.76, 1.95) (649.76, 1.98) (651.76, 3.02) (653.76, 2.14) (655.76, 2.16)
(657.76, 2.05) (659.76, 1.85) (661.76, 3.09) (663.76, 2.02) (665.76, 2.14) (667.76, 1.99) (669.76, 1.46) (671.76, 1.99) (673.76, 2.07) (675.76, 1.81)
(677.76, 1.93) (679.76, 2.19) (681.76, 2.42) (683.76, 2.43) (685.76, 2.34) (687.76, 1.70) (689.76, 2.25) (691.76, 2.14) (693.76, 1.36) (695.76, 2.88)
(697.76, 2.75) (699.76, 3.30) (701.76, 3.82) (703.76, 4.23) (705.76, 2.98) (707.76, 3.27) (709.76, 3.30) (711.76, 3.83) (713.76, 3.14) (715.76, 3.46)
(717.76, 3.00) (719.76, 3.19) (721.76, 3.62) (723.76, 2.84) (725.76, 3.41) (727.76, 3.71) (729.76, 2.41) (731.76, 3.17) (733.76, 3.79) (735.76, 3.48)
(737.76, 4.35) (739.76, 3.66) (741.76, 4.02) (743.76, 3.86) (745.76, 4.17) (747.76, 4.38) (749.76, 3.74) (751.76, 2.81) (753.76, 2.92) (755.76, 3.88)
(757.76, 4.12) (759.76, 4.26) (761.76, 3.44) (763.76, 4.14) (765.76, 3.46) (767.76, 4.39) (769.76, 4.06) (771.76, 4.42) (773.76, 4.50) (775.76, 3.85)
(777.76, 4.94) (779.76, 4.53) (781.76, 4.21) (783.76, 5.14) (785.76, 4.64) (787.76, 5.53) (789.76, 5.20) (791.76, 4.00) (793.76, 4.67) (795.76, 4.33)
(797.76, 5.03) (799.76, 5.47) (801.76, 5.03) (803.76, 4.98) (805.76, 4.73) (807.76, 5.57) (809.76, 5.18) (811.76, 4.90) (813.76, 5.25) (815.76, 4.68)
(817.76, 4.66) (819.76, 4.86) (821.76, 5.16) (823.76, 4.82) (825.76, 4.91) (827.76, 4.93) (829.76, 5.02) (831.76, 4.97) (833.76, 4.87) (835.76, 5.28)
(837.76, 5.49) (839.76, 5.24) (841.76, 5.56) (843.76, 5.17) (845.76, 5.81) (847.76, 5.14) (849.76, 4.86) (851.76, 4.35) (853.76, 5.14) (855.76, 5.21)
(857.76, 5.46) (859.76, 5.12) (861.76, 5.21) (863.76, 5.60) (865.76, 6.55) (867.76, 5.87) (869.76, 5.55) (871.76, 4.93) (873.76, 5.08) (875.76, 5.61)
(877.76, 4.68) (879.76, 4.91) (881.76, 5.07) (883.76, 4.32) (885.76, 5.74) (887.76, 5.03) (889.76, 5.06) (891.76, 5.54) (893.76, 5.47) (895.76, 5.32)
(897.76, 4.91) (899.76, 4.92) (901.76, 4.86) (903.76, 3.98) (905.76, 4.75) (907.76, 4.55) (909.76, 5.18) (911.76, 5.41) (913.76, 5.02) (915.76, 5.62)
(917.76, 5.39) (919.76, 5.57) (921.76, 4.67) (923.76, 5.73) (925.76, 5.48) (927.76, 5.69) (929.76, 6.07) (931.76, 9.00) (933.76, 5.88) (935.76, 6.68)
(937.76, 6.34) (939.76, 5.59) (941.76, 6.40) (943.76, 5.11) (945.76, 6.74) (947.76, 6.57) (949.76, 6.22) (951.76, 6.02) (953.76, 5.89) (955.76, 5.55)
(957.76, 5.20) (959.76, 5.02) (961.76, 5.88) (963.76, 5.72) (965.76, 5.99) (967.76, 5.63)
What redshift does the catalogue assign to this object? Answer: 0.748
